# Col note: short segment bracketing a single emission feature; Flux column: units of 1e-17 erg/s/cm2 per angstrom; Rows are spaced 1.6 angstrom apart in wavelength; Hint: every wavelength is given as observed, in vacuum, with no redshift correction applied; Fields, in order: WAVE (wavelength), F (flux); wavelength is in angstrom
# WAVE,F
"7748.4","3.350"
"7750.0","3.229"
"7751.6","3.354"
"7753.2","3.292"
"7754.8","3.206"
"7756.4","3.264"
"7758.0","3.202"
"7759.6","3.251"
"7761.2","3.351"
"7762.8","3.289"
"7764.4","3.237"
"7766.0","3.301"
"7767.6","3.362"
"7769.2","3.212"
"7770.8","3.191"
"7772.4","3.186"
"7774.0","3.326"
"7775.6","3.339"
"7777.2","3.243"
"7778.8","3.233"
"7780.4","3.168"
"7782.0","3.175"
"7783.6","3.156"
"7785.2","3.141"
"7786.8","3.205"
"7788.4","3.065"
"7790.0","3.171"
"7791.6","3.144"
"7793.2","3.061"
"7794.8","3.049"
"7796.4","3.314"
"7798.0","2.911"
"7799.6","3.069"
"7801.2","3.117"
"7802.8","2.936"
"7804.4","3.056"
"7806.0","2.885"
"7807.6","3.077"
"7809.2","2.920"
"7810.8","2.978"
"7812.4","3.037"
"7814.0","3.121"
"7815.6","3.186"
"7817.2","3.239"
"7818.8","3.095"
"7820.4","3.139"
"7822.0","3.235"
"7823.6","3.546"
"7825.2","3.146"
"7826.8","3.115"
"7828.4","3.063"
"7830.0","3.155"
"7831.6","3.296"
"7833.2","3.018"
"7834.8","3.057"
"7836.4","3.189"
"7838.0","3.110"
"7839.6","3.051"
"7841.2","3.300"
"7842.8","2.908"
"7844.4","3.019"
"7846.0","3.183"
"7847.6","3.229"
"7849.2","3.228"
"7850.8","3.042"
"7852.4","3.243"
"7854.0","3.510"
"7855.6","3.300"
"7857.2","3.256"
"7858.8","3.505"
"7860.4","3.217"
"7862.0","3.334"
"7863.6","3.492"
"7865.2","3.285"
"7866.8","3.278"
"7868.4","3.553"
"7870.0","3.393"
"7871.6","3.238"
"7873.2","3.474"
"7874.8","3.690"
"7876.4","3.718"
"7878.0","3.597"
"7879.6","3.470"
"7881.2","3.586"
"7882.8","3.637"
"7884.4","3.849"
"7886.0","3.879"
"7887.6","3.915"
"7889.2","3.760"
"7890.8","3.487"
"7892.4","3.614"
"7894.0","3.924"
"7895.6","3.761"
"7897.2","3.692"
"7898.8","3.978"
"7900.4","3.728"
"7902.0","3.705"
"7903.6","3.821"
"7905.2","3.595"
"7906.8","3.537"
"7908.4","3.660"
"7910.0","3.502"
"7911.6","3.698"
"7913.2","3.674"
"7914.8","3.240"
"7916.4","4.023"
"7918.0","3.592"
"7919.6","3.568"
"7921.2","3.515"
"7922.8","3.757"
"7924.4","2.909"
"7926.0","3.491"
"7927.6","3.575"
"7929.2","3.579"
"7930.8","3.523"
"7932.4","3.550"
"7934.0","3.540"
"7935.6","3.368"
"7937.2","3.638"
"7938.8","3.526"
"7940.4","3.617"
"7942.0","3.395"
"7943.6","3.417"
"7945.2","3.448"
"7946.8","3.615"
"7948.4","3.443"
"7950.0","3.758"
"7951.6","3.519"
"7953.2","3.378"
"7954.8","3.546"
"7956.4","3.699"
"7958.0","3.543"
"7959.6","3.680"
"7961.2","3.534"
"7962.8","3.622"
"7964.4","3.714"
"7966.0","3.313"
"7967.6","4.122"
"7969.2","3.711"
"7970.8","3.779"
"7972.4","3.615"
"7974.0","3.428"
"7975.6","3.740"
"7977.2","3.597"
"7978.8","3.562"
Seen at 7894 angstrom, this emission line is C III] 1909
